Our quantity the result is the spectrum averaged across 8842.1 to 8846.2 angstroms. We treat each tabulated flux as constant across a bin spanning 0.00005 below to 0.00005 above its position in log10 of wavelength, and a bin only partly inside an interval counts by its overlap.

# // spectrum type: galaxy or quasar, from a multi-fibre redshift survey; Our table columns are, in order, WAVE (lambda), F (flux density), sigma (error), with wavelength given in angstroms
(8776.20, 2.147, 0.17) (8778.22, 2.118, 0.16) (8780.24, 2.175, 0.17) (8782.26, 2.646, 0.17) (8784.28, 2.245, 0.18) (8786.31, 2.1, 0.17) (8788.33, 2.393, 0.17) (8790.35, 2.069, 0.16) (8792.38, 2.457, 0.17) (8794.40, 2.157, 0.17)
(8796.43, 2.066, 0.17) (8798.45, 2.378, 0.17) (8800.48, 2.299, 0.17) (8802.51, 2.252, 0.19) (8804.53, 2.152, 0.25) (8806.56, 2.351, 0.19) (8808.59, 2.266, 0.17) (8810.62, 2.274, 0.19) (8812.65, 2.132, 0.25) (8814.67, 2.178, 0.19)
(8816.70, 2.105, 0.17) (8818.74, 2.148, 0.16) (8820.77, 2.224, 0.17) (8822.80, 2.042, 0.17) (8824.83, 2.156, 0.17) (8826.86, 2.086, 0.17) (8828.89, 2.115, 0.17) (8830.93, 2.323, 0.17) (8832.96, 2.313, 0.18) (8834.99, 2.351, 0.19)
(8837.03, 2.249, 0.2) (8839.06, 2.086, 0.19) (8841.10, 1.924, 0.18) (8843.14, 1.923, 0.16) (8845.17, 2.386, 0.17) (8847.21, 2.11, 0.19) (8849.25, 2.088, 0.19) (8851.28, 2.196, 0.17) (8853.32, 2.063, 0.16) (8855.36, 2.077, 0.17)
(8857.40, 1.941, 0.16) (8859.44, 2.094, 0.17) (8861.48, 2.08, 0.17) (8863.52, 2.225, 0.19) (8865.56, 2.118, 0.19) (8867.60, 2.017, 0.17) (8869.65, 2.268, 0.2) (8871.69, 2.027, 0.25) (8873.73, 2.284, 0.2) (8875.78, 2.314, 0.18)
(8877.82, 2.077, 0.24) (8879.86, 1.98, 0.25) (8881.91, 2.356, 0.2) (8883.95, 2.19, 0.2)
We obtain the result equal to 2.15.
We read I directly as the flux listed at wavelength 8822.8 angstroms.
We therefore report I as 2.042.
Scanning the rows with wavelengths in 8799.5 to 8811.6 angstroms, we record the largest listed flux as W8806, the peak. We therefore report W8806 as 2.351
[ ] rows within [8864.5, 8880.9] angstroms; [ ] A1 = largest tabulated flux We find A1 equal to 2.314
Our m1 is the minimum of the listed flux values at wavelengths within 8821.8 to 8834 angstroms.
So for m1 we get 2.042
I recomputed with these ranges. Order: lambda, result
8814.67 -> 2.178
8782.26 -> 2.646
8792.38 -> 2.457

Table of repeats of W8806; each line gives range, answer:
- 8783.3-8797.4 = 2.457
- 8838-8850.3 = 2.386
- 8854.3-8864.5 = 2.225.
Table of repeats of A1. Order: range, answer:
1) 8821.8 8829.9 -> 2.156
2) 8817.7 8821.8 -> 2.224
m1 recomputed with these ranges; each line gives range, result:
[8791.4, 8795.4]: 2.157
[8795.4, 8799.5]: 2.066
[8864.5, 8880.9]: 1.98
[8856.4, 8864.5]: 1.941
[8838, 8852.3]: 1.923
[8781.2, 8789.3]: 2.1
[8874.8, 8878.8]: 2.077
